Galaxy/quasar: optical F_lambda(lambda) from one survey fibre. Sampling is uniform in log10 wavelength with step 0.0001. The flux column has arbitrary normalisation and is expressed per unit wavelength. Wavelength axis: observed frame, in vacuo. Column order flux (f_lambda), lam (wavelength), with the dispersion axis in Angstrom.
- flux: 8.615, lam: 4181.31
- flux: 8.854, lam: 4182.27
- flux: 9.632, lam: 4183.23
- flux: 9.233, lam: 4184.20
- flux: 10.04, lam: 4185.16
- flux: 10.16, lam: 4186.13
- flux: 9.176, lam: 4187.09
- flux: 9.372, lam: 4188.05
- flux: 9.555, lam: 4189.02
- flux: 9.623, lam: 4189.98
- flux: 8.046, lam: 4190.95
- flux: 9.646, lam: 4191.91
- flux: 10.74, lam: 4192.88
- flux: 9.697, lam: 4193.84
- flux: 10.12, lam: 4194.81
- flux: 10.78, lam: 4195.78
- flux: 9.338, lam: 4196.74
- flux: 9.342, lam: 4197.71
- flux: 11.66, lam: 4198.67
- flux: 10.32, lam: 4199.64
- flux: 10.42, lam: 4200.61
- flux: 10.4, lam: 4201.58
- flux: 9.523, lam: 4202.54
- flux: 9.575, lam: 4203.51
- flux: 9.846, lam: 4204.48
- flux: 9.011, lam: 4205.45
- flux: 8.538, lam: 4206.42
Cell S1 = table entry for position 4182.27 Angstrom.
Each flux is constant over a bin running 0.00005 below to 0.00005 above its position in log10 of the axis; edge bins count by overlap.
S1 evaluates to 8.854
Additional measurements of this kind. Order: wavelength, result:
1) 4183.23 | 9.632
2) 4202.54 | 9.523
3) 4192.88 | 10.74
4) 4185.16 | 10.04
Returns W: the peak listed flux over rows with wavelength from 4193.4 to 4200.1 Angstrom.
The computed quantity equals 11.66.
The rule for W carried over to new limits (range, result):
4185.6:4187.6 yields 10.16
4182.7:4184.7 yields 9.632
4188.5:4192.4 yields 9.646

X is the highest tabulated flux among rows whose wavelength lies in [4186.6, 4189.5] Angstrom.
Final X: 9.555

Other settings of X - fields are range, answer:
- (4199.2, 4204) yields 10.42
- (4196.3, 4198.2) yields 9.342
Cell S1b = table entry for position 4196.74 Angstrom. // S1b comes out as 9.338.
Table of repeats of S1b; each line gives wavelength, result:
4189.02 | 9.555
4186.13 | 10.16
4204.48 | 9.846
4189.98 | 9.623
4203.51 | 9.575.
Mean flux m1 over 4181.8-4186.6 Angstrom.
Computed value 9.57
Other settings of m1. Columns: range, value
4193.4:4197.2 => 9.99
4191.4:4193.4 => 10.2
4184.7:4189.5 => 9.66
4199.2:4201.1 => 10.3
